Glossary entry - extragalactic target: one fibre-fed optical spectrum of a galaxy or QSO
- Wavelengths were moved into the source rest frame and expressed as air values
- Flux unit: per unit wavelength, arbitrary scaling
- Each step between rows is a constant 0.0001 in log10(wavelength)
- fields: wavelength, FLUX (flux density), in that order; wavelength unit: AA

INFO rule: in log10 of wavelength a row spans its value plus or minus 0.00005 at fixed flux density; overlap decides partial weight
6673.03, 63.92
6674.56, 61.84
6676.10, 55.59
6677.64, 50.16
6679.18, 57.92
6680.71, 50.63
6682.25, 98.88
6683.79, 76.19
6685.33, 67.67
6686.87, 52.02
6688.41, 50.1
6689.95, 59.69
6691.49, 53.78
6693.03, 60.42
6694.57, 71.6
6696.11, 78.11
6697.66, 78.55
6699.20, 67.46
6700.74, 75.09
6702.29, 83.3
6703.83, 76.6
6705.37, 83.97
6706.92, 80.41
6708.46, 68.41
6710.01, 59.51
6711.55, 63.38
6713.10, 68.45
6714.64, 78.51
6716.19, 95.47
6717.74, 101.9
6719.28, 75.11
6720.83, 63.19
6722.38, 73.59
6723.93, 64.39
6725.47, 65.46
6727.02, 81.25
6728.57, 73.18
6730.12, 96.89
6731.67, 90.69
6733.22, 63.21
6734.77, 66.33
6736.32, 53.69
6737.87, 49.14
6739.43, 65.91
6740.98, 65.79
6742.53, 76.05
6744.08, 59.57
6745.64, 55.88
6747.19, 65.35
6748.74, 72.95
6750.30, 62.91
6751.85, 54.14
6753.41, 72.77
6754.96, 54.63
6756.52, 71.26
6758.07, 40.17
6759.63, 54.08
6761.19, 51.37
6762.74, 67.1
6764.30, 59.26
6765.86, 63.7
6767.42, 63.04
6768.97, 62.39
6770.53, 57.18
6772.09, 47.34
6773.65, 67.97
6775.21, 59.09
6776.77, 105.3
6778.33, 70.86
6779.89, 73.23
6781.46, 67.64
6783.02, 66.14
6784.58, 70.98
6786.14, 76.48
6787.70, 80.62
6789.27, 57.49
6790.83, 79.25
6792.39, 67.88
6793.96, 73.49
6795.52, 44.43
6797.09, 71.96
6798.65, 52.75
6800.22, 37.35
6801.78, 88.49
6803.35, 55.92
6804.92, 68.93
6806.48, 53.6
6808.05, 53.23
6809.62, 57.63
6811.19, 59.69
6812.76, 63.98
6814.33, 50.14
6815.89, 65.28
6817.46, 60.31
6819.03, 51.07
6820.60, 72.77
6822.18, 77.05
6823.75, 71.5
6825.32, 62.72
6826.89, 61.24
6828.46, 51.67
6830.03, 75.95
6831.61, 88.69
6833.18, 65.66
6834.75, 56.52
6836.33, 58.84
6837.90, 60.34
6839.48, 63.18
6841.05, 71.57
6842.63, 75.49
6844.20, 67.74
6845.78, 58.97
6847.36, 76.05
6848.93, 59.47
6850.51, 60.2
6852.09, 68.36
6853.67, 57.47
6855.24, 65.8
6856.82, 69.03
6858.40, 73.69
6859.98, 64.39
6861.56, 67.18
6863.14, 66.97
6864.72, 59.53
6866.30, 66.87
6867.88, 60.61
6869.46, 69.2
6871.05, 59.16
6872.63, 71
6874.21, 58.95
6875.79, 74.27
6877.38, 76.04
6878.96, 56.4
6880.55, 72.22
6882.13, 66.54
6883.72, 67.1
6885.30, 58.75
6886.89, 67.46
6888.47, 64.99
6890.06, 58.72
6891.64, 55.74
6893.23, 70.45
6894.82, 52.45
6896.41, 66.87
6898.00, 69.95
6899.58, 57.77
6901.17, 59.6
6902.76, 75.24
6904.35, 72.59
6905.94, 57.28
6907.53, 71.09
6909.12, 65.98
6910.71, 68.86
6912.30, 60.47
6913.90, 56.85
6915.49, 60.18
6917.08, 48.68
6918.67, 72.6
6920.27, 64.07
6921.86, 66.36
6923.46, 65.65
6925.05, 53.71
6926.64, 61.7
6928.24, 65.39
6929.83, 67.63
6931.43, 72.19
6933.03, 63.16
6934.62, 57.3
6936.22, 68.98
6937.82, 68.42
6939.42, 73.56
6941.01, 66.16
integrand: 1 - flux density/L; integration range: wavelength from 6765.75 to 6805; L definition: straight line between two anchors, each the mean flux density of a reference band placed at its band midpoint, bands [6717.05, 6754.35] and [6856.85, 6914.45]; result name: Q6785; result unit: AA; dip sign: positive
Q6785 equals 0.8 AA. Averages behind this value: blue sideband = 69.4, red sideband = 65.1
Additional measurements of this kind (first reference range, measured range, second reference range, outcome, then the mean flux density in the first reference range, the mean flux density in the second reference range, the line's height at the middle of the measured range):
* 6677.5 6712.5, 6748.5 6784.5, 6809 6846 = 1.4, 68.3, 64.6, 66.3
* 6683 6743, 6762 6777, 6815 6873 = 1.1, 71.1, 65.7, 68.8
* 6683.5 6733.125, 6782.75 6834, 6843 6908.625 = 2.7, 72.8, 65.2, 68.3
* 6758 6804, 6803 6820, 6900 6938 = 1.7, 64.8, 64.2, 64.7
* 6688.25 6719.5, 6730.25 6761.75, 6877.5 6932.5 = 3.7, 73.3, 64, 71.3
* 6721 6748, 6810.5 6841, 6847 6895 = 0.9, 68.5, 65.1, 66.2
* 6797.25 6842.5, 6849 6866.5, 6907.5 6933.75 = -0.5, 63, 63.6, 63.2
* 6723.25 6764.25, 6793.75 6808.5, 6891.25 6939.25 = 1.2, 65.1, 64.1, 64.7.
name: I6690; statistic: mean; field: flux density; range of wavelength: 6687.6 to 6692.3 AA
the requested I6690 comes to 54.6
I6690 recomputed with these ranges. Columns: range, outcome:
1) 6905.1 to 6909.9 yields 64.9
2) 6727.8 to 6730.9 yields 85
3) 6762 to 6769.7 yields 63.1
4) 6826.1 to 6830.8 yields 63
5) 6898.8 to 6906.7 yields 64.5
